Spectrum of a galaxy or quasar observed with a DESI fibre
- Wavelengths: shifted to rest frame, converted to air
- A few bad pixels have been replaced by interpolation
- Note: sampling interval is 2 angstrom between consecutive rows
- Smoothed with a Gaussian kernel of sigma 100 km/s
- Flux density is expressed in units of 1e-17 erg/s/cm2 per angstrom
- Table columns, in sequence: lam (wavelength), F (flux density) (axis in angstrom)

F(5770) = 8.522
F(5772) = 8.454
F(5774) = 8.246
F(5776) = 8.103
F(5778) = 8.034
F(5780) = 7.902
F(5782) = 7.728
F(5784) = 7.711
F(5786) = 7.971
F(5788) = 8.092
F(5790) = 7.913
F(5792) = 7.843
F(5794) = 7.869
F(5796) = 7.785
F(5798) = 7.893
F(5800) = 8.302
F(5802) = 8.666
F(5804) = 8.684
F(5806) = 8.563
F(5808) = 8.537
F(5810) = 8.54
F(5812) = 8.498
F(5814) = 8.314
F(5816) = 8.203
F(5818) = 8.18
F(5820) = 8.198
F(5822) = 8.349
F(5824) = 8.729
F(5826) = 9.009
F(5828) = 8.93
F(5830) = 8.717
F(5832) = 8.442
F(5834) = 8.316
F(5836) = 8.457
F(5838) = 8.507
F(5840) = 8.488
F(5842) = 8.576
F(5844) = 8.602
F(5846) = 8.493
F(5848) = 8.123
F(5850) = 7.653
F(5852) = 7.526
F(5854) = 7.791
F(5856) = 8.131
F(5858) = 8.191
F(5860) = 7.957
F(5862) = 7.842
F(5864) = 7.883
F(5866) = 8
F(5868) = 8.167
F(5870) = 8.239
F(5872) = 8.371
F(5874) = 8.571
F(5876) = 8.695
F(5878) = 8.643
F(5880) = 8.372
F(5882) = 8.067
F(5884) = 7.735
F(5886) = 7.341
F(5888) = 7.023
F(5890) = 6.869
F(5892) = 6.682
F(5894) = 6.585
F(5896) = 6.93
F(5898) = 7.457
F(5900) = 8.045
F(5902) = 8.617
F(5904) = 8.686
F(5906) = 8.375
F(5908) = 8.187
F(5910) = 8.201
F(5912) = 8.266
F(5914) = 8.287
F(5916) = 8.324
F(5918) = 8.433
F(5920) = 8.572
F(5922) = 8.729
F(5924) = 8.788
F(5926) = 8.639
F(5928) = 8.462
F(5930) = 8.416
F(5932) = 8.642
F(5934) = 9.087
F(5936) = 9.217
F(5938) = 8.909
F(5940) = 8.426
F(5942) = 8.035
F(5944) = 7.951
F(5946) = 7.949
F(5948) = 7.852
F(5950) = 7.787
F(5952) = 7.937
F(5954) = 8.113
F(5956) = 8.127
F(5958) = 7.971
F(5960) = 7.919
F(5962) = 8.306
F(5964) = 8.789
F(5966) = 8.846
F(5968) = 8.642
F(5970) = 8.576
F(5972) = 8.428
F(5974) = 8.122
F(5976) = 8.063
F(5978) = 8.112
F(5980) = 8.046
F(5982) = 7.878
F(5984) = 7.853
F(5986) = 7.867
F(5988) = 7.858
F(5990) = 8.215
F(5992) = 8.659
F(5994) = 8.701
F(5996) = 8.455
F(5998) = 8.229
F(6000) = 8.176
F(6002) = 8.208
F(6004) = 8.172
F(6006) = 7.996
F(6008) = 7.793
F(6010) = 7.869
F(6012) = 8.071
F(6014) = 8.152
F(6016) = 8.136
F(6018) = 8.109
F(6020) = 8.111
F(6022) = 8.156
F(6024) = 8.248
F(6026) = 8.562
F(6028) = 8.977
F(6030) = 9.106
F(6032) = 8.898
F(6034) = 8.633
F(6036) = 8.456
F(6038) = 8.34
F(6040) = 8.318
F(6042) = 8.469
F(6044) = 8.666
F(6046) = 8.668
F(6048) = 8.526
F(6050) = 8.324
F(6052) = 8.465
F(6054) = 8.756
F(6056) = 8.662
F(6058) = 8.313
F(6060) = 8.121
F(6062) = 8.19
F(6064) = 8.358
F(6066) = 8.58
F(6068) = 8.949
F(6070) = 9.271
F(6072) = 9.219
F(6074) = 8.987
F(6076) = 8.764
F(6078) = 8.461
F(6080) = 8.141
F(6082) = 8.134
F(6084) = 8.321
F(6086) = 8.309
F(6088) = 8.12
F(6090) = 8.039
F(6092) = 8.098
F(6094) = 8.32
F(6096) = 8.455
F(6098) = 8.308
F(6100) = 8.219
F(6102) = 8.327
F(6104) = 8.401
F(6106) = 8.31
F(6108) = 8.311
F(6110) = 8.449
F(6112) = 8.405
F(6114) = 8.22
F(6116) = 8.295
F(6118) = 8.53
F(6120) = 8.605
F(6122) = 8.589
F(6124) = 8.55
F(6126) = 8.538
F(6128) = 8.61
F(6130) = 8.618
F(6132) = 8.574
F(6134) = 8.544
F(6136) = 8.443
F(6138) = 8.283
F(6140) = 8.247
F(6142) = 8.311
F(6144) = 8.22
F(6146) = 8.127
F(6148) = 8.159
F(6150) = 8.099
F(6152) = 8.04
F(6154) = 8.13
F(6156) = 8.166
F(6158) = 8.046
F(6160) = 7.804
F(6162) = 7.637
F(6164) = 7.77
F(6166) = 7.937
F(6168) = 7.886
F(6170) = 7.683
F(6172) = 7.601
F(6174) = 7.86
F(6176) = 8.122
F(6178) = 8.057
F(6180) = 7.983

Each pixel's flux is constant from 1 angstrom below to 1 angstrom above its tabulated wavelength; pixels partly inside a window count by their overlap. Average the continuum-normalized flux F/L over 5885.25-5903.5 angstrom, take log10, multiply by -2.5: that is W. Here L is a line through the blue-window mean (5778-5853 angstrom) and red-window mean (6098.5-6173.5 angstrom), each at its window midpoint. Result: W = 0.13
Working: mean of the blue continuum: 8.28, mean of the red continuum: 8.23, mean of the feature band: 7.32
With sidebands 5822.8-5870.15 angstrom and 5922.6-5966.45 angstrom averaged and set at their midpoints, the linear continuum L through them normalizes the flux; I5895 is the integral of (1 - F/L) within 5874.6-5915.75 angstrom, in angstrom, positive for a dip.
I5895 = 2.3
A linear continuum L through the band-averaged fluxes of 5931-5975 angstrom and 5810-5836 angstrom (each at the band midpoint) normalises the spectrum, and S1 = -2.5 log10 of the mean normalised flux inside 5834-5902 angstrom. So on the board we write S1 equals 0.06 mag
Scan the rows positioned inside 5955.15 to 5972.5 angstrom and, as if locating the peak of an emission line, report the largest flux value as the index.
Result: 8.846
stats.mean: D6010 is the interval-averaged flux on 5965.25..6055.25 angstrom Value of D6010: 8.33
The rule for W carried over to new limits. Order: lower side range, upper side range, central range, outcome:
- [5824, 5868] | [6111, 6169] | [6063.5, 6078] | -0.077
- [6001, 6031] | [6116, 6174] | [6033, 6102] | -0.031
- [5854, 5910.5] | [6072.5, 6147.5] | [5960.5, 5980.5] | -0.038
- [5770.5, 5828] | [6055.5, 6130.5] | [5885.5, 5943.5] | 0.023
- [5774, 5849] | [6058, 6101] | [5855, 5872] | 0.035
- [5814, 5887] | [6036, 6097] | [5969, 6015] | 0.033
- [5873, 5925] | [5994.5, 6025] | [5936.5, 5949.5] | -0.020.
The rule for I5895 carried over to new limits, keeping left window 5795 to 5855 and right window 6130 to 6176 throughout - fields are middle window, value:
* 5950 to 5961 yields 0.4 angstrom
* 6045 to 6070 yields -1.1 angstrom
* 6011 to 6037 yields -0.7 angstrom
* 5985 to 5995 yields 0.0 angstrom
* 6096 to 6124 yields -0.9 angstrom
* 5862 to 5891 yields 1.2 angstrom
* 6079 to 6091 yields -0.1 angstrom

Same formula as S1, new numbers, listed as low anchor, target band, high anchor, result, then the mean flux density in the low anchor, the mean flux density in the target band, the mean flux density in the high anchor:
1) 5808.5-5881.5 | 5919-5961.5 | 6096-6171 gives -0.01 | 8.32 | 8.36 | 8.26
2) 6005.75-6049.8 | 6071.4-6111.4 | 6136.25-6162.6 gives -0.02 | 8.38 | 8.38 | 8.11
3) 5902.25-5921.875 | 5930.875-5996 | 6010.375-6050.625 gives 0.02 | 8.4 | 8.28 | 8.44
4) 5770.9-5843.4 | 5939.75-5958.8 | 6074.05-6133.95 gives 0.05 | 8.3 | 8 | 8.39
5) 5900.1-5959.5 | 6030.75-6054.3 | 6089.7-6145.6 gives -0.02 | 8.37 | 8.54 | 8.39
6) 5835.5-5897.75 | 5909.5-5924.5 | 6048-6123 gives -0.05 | 7.94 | 8.45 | 8.44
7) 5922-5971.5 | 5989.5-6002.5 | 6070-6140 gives 0.00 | 8.4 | 8.39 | 8.44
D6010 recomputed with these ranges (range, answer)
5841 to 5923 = 8.03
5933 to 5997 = 8.27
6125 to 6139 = 8.52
